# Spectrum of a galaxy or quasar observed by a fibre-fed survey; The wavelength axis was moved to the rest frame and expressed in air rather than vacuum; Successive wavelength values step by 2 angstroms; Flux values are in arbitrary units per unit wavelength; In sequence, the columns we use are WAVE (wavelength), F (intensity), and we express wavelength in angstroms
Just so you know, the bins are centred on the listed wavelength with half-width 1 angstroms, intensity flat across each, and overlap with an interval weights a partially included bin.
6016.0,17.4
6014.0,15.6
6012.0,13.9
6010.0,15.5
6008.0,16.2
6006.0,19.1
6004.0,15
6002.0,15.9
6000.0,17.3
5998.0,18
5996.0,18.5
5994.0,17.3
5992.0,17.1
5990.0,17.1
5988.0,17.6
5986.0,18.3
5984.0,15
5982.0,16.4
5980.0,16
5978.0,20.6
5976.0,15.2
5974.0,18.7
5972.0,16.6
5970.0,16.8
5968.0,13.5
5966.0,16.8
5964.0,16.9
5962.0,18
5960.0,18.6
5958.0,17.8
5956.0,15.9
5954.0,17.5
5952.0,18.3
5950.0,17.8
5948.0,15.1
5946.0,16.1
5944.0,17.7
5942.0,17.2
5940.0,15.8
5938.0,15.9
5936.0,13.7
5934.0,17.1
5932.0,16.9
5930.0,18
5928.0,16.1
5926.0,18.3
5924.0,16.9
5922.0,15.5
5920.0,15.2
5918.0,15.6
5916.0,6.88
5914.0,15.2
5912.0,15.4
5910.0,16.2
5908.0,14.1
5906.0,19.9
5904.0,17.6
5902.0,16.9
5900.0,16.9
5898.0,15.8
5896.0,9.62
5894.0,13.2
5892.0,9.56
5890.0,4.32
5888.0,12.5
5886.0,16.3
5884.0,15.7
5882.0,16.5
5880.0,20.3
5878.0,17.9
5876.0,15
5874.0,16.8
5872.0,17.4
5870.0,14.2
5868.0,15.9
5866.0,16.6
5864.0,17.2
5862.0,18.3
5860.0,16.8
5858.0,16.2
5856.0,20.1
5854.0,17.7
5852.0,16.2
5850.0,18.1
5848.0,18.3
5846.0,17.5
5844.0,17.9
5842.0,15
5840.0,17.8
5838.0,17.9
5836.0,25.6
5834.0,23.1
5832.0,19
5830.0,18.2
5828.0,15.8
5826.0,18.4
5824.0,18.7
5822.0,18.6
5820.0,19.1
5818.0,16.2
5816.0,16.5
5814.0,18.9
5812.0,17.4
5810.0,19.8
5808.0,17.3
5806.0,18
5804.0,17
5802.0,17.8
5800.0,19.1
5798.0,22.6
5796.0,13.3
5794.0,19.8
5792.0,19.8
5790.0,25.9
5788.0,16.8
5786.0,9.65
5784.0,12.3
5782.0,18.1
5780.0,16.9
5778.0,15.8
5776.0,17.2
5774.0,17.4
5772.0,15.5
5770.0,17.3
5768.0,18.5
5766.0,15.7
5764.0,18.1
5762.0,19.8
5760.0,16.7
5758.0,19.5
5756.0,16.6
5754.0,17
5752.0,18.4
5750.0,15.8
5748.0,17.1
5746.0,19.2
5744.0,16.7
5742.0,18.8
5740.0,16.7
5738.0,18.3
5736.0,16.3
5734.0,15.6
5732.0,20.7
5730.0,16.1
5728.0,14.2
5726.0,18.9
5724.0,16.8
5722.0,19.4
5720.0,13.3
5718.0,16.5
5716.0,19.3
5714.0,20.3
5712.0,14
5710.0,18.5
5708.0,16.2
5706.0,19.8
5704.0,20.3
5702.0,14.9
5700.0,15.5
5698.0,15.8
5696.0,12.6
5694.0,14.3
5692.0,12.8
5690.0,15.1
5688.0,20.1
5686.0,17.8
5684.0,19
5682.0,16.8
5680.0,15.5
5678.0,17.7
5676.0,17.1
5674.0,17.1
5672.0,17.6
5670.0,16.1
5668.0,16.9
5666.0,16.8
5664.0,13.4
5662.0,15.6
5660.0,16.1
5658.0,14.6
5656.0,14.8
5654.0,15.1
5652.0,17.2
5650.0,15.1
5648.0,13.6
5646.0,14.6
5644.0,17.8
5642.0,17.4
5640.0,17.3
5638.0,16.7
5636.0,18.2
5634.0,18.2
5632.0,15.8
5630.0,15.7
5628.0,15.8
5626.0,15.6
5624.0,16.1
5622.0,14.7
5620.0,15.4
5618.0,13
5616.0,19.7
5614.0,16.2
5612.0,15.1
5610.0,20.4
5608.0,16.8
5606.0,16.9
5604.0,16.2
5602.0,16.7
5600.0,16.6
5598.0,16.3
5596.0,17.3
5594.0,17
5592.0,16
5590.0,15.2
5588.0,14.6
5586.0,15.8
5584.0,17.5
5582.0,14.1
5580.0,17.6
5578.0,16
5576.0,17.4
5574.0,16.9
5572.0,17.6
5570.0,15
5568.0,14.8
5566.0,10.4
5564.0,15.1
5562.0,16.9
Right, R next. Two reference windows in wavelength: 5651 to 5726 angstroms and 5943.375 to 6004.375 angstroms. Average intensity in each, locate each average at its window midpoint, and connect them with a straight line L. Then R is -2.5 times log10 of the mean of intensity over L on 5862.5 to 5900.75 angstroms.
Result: 0.14 mag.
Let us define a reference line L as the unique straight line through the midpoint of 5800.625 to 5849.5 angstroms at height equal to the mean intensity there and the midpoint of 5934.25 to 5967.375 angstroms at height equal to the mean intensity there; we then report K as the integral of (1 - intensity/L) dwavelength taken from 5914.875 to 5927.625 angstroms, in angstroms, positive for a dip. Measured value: 1.7 angstroms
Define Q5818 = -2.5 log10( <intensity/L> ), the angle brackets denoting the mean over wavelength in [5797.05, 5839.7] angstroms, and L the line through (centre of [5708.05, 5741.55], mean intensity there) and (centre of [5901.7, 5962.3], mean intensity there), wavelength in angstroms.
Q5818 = -0.12 mag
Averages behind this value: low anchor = 17.2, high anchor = 16.3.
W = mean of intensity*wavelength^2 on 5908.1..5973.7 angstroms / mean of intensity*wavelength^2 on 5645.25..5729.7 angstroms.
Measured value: 1.08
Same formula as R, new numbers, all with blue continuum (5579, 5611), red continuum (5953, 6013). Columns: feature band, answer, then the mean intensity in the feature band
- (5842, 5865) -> -0.05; 17.5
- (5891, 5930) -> 0.12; 15.1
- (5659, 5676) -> 0.02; 16.3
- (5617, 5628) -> 0.11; 15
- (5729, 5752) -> -0.05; 17.4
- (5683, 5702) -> 0.05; 15.8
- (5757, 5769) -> -0.08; 18.1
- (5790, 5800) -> -0.17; 19.6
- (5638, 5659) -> 0.05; 15.8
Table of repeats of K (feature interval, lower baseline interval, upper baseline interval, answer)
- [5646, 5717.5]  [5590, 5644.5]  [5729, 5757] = 2.7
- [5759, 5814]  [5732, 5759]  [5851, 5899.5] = -2.4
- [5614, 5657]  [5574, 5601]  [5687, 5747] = 1.1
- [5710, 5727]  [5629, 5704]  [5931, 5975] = -1.1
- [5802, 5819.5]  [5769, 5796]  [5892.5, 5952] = -1.0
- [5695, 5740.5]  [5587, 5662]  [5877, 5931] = -3.3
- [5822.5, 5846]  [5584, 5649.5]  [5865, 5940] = -4.9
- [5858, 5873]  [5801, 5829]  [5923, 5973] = 0.7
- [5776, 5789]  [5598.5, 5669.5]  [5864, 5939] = 0.5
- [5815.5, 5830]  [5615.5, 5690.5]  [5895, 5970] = -1.3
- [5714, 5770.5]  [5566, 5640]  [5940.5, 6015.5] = -3.2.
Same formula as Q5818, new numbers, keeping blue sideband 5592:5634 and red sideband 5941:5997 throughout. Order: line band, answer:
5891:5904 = 0.21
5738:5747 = -0.08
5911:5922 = 0.22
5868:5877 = 0.07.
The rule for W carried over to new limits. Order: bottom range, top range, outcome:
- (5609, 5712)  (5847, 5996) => 1.09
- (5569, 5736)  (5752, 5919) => 1.09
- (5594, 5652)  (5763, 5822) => 1.13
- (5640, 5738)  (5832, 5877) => 1.14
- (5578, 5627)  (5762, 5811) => 1.15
